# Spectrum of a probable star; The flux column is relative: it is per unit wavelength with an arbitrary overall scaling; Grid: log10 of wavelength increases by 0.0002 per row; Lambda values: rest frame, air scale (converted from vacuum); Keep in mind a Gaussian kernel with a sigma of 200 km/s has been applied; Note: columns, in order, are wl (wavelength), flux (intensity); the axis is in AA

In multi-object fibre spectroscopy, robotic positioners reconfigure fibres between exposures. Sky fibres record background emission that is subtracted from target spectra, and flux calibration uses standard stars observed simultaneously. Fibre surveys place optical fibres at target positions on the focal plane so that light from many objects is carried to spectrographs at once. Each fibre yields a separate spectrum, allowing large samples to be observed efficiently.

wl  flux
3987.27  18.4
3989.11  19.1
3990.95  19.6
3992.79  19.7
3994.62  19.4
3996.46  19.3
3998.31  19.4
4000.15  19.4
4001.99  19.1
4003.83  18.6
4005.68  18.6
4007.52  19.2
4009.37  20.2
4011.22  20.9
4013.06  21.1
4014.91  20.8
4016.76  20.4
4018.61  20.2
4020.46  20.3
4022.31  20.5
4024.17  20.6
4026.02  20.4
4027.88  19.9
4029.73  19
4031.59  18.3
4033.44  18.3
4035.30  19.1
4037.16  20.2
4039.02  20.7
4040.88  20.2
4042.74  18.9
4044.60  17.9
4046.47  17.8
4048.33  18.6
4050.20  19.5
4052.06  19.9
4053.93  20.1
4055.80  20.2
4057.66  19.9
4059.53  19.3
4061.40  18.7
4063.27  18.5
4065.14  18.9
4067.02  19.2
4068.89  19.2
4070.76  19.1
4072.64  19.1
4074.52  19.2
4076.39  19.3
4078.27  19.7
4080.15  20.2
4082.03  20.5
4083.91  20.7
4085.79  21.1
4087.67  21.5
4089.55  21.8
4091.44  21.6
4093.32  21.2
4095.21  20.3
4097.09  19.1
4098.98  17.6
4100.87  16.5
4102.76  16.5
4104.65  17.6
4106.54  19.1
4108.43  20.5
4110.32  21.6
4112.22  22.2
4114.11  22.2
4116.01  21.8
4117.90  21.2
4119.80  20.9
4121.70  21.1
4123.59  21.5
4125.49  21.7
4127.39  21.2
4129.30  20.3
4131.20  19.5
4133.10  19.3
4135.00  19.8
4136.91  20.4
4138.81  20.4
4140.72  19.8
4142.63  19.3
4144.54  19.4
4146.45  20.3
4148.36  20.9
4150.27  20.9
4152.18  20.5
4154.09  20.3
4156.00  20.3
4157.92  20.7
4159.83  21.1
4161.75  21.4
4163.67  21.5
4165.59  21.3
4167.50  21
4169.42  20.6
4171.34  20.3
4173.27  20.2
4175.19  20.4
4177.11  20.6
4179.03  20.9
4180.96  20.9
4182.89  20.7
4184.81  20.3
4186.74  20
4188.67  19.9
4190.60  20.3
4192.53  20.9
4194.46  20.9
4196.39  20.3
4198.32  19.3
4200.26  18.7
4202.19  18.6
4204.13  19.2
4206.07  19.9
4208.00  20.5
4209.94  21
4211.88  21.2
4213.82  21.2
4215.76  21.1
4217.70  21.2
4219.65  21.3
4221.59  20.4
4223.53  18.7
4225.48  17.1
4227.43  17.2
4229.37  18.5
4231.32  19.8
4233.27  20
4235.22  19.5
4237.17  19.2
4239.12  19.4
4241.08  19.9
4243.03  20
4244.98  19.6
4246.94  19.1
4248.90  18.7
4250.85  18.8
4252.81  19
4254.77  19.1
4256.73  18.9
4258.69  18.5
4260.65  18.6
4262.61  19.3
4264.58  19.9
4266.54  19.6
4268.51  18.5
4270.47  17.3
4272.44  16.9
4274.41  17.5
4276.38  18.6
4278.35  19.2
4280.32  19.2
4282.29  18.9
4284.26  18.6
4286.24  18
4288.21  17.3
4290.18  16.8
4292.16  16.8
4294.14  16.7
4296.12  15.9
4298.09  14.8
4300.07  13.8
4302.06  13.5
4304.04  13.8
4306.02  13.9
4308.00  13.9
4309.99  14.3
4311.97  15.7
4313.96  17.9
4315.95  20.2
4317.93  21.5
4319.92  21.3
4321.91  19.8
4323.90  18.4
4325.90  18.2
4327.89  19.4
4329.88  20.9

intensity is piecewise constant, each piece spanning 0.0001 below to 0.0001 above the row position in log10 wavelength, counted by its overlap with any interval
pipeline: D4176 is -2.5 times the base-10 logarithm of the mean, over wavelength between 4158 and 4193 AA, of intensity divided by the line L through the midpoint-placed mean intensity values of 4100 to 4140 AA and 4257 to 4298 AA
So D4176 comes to -0.065 mag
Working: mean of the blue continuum 20.3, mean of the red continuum 18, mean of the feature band 20.7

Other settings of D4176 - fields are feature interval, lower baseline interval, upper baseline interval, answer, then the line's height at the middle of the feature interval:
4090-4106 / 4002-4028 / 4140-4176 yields 0.08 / 20.4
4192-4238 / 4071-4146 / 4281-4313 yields -0.12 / 17.7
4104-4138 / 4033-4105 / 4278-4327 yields -0.10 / 18.9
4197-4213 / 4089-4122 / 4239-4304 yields -0.06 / 18.8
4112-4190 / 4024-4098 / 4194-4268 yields -0.06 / 19.6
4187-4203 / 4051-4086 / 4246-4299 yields -0.07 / 18.7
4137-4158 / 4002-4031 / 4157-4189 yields 0.02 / 20.6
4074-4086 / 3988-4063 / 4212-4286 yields -0.03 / 19.5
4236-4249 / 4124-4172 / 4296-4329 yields -0.06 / 18.4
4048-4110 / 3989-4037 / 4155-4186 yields 0.03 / 20.1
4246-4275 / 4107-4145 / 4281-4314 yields -0.11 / 16.9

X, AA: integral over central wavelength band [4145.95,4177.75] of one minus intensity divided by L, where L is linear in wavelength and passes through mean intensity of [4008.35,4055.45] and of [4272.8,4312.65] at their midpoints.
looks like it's -4.7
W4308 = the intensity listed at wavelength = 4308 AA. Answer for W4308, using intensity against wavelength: 13.9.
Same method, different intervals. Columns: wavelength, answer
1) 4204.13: 19.2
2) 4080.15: 20.2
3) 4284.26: 18.6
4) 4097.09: 19.1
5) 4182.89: 20.7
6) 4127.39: 21.2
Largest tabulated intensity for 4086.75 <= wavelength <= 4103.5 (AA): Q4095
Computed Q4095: 21.8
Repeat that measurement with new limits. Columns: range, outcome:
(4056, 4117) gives 22.2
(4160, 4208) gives 21.5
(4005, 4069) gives 21.1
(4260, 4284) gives 19.9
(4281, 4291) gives 18.9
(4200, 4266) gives 21.3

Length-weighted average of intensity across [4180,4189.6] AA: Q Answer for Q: 20.4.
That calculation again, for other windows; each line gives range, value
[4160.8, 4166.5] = 21.4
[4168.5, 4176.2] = 20.4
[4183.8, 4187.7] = 20.2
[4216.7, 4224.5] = 20.4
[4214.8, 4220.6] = 21.2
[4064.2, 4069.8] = 19.1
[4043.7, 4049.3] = 18.1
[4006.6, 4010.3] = 19.7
